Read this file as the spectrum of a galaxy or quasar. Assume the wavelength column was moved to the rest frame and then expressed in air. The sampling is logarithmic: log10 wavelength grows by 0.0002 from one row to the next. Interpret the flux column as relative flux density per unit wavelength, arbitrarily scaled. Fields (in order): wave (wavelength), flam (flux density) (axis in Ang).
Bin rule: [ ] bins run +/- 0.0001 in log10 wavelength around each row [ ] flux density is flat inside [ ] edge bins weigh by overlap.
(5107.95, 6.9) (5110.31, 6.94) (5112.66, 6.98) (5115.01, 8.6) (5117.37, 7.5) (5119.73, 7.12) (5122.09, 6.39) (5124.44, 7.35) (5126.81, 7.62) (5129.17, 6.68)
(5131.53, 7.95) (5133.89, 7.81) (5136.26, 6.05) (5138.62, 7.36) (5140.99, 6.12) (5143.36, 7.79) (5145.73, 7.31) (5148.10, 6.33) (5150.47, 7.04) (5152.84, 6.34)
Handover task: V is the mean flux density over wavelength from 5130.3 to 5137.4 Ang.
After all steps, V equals 7.27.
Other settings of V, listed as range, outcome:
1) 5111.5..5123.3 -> 7.32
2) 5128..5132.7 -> 7.32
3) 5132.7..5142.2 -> 6.84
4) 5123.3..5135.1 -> 7.48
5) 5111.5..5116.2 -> 7.79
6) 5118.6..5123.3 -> 6.77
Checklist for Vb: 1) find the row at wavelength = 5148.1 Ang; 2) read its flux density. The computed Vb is 6.33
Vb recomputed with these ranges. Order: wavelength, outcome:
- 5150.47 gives 7.04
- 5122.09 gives 6.39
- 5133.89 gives 7.81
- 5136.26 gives 6.05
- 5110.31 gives 6.94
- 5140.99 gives 6.12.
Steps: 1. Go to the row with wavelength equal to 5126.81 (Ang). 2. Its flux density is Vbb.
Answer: 7.62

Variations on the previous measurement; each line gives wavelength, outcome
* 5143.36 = 7.79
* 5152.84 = 6.34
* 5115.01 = 8.6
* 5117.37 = 7.5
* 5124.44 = 7.35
